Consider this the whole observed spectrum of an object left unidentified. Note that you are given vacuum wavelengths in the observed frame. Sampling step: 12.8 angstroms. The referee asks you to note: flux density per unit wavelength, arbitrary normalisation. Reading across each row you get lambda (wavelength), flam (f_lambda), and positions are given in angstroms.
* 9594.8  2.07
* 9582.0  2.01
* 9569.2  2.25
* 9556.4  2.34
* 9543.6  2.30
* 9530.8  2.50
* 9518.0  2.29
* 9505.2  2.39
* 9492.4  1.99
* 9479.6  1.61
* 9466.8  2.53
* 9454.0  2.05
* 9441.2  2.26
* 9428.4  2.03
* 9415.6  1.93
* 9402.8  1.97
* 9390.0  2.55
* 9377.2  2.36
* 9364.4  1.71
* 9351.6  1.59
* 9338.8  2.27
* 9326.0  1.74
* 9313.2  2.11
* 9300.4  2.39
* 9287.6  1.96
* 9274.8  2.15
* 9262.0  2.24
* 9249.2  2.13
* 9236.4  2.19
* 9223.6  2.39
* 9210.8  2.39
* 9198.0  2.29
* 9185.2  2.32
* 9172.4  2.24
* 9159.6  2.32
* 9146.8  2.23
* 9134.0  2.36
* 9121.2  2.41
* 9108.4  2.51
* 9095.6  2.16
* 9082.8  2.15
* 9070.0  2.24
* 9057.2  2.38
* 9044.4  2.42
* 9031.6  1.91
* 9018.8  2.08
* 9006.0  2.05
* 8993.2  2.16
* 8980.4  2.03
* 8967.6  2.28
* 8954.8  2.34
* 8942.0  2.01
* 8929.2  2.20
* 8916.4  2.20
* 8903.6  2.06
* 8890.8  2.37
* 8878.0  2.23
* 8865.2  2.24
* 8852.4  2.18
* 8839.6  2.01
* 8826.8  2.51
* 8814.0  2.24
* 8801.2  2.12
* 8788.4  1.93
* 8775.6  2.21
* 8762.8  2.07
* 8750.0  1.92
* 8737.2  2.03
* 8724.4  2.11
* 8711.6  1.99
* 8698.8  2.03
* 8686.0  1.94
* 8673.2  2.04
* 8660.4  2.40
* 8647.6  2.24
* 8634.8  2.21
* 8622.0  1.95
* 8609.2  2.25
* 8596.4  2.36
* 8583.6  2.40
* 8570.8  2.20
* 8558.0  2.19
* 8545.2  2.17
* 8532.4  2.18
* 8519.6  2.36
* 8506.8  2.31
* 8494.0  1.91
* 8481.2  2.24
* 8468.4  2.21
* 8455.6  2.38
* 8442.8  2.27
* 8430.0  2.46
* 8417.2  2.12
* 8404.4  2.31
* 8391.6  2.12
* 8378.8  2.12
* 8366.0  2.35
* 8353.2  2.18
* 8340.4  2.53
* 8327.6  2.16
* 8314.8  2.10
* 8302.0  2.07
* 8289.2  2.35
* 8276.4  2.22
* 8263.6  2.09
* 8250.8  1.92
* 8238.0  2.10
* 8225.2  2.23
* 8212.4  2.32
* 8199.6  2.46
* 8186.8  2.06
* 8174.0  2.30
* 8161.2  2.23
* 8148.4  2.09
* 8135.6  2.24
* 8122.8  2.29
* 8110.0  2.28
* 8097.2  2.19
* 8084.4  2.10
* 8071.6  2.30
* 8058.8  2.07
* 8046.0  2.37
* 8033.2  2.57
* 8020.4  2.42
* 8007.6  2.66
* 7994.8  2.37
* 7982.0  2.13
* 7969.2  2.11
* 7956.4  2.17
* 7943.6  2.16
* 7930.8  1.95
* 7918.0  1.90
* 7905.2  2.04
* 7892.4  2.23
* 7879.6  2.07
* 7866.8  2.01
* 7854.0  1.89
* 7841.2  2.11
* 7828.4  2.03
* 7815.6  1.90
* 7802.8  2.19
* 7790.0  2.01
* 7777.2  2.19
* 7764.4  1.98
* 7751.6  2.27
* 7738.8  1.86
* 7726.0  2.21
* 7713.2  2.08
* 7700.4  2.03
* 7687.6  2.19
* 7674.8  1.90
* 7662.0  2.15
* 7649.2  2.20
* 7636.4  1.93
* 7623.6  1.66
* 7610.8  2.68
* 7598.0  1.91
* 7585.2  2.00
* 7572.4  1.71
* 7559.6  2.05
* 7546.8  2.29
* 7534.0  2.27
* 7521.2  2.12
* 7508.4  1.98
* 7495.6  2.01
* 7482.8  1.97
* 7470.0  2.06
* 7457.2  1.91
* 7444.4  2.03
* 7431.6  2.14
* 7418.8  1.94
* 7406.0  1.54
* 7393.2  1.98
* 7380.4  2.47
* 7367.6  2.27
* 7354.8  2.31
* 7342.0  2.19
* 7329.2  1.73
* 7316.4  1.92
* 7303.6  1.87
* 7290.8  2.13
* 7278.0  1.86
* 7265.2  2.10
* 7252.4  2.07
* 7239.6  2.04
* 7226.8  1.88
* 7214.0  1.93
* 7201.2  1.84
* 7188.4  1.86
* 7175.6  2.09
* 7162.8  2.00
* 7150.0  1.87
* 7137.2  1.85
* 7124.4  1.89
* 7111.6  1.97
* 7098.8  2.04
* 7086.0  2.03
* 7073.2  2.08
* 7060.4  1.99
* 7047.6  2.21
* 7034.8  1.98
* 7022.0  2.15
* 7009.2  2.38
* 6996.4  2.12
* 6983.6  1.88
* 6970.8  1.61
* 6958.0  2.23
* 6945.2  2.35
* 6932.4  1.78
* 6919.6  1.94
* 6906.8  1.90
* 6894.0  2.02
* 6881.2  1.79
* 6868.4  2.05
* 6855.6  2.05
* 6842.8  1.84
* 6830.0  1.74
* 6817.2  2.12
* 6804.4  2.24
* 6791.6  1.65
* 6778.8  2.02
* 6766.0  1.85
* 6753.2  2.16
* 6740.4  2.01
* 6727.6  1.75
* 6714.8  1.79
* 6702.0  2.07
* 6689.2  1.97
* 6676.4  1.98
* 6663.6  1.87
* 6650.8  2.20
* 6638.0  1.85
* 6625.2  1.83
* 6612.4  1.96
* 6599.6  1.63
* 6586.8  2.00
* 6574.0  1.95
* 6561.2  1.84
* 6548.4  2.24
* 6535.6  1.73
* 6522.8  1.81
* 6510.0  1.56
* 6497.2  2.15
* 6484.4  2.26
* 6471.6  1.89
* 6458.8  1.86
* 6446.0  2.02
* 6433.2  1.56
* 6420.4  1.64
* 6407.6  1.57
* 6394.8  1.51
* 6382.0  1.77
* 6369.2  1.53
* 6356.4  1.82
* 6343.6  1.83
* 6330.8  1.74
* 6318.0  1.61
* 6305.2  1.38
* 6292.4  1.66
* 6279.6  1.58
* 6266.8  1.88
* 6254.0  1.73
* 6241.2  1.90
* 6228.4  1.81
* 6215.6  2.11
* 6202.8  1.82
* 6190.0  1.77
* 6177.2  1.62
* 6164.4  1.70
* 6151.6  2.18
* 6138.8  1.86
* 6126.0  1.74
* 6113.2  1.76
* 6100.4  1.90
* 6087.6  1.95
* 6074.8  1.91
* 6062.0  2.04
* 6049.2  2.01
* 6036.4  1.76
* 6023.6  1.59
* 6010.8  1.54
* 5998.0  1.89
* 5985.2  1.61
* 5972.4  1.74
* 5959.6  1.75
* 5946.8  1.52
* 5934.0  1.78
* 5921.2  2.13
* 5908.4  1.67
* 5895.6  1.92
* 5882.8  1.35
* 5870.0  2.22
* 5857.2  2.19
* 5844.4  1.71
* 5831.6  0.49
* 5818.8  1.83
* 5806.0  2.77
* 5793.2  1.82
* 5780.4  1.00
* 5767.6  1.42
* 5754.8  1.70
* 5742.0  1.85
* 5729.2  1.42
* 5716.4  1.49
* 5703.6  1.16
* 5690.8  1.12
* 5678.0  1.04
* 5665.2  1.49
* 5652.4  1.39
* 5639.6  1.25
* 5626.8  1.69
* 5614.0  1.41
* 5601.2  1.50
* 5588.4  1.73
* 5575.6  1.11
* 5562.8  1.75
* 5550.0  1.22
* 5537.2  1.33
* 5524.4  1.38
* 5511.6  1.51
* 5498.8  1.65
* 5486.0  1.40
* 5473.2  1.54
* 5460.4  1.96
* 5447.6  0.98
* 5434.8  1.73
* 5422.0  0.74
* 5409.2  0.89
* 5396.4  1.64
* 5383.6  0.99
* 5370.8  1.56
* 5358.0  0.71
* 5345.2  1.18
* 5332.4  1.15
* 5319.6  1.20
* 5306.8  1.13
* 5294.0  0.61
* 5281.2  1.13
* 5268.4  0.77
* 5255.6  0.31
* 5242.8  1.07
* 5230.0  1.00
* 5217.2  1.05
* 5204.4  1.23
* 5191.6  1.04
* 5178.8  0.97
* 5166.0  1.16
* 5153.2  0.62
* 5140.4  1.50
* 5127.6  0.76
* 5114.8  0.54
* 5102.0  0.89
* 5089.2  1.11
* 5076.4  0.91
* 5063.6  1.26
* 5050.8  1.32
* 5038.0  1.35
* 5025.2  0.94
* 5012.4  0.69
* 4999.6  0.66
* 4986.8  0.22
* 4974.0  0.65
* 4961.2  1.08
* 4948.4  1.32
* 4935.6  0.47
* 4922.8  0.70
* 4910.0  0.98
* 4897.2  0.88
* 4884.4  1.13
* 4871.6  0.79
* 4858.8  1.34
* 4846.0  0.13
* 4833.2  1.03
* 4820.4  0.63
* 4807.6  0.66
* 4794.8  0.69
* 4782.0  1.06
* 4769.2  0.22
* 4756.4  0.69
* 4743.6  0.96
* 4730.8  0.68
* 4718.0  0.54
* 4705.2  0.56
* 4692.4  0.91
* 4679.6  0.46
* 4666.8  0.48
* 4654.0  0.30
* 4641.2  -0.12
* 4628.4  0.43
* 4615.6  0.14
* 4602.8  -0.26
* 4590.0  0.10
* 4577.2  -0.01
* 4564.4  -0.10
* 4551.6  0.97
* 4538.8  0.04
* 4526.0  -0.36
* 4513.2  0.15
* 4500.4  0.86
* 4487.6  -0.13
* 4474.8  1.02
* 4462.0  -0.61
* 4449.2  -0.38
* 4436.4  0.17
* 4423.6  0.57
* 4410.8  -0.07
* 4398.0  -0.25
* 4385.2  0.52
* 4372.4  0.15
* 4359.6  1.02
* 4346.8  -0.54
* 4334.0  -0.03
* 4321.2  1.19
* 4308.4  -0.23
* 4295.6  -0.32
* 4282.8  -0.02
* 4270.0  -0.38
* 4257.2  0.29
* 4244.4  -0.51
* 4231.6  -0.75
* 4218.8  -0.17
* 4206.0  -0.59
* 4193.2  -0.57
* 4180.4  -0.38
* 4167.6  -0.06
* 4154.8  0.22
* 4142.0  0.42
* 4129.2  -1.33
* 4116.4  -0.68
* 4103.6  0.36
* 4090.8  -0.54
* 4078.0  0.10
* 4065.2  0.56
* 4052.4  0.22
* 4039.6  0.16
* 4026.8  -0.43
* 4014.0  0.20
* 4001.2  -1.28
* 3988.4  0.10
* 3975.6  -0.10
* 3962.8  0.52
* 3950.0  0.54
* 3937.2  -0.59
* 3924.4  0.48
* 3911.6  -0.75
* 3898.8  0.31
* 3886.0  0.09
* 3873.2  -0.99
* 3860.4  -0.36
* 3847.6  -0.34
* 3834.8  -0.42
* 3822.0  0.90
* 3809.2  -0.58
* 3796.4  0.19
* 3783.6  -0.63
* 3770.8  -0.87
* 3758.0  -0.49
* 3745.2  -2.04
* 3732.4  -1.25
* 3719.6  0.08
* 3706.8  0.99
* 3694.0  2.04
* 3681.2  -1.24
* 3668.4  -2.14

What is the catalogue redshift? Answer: 0.22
